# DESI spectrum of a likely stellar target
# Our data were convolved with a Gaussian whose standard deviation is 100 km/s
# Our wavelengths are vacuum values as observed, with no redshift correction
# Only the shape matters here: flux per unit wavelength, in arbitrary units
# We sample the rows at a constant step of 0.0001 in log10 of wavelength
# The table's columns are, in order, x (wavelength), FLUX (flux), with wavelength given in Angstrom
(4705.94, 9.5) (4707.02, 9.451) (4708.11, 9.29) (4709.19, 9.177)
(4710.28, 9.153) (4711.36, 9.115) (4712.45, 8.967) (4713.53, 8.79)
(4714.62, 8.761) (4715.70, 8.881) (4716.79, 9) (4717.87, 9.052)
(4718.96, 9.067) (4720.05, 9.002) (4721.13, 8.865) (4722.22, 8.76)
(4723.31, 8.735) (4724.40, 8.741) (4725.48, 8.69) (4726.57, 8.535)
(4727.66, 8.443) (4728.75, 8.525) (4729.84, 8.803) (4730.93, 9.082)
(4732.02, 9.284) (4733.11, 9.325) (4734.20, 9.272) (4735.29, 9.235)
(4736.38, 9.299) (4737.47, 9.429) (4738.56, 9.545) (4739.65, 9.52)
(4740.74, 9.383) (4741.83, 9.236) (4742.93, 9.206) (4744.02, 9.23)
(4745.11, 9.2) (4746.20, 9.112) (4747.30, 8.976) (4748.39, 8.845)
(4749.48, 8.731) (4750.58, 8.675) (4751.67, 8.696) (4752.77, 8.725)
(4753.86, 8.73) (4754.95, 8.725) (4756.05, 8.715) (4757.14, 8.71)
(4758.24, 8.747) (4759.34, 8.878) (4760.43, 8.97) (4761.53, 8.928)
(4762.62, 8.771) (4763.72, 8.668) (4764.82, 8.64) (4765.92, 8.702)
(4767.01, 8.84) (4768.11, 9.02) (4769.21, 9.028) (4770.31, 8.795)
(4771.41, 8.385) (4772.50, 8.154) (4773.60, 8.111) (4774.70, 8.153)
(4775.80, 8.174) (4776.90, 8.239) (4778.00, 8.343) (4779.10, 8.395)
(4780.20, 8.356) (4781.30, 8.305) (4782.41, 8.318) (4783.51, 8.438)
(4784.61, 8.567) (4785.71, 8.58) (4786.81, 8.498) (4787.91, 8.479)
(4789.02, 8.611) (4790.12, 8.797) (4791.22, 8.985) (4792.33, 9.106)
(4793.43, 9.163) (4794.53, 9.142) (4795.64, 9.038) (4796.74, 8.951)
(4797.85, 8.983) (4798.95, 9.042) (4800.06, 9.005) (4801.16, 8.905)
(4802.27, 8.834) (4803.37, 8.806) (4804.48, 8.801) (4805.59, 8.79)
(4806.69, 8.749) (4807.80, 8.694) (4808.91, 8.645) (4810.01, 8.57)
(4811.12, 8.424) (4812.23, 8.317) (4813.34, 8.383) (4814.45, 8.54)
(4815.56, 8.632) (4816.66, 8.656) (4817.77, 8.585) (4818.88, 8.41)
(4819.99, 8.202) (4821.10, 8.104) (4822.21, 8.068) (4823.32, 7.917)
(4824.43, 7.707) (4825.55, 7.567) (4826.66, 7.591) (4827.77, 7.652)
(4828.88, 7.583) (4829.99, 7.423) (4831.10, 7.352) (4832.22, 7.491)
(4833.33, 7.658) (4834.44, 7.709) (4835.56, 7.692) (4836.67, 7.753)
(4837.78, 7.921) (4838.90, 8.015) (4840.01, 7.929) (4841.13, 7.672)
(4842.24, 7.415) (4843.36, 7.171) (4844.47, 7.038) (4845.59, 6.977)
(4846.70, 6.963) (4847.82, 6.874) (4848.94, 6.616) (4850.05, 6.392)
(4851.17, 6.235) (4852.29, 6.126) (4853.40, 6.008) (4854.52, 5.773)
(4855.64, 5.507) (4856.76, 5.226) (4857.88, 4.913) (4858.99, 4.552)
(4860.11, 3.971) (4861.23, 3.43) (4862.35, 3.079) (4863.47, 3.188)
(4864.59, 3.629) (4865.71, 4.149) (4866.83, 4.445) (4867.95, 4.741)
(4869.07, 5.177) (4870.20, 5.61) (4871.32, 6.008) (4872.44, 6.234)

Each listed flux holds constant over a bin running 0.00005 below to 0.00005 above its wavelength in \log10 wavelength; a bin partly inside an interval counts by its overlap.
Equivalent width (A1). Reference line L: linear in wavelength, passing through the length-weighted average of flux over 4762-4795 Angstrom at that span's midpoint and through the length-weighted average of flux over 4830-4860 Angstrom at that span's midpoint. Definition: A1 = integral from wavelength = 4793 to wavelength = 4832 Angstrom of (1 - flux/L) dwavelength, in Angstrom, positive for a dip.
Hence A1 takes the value -3.83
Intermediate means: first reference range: 8.59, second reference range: 6.77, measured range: 8.42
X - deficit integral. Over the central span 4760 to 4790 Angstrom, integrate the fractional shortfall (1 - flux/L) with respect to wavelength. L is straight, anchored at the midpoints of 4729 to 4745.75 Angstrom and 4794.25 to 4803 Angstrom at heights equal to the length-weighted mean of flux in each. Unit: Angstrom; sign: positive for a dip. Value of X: 1.8 Angstrom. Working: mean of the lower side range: 9.26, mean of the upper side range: 8.98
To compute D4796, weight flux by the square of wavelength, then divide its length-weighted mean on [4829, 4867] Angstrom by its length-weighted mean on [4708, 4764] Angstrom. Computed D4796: 0.7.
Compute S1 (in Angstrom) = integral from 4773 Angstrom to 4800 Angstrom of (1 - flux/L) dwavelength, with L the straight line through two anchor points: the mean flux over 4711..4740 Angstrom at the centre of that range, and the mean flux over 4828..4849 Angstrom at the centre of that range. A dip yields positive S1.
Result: -1.5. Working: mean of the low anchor 8.99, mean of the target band 8.62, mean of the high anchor 7.46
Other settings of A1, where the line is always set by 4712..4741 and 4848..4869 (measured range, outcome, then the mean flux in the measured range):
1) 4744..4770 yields -2.5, 8.84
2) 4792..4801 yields -2.9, 9.05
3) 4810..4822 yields -4.2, 8.42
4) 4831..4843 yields -4.5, 7.69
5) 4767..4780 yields -1.5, 8.45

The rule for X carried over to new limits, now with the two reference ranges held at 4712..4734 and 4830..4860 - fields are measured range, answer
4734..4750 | -1.3 Angstrom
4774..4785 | -0.6 Angstrom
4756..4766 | -0.7 Angstrom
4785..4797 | -1.8 Angstrom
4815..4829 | -1.7 Angstrom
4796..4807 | -2.0 Angstrom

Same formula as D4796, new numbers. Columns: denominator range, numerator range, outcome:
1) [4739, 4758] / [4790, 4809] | 1.02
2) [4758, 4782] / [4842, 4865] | 0.67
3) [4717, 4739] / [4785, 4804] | 1.02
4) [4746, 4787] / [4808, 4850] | 0.93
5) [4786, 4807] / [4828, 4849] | 0.85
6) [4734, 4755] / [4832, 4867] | 0.70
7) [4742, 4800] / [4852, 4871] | 0.56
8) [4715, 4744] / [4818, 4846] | 0.89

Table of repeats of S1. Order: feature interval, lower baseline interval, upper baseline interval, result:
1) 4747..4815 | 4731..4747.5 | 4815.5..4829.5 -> -0.3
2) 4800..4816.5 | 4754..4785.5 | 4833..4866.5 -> -2.9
